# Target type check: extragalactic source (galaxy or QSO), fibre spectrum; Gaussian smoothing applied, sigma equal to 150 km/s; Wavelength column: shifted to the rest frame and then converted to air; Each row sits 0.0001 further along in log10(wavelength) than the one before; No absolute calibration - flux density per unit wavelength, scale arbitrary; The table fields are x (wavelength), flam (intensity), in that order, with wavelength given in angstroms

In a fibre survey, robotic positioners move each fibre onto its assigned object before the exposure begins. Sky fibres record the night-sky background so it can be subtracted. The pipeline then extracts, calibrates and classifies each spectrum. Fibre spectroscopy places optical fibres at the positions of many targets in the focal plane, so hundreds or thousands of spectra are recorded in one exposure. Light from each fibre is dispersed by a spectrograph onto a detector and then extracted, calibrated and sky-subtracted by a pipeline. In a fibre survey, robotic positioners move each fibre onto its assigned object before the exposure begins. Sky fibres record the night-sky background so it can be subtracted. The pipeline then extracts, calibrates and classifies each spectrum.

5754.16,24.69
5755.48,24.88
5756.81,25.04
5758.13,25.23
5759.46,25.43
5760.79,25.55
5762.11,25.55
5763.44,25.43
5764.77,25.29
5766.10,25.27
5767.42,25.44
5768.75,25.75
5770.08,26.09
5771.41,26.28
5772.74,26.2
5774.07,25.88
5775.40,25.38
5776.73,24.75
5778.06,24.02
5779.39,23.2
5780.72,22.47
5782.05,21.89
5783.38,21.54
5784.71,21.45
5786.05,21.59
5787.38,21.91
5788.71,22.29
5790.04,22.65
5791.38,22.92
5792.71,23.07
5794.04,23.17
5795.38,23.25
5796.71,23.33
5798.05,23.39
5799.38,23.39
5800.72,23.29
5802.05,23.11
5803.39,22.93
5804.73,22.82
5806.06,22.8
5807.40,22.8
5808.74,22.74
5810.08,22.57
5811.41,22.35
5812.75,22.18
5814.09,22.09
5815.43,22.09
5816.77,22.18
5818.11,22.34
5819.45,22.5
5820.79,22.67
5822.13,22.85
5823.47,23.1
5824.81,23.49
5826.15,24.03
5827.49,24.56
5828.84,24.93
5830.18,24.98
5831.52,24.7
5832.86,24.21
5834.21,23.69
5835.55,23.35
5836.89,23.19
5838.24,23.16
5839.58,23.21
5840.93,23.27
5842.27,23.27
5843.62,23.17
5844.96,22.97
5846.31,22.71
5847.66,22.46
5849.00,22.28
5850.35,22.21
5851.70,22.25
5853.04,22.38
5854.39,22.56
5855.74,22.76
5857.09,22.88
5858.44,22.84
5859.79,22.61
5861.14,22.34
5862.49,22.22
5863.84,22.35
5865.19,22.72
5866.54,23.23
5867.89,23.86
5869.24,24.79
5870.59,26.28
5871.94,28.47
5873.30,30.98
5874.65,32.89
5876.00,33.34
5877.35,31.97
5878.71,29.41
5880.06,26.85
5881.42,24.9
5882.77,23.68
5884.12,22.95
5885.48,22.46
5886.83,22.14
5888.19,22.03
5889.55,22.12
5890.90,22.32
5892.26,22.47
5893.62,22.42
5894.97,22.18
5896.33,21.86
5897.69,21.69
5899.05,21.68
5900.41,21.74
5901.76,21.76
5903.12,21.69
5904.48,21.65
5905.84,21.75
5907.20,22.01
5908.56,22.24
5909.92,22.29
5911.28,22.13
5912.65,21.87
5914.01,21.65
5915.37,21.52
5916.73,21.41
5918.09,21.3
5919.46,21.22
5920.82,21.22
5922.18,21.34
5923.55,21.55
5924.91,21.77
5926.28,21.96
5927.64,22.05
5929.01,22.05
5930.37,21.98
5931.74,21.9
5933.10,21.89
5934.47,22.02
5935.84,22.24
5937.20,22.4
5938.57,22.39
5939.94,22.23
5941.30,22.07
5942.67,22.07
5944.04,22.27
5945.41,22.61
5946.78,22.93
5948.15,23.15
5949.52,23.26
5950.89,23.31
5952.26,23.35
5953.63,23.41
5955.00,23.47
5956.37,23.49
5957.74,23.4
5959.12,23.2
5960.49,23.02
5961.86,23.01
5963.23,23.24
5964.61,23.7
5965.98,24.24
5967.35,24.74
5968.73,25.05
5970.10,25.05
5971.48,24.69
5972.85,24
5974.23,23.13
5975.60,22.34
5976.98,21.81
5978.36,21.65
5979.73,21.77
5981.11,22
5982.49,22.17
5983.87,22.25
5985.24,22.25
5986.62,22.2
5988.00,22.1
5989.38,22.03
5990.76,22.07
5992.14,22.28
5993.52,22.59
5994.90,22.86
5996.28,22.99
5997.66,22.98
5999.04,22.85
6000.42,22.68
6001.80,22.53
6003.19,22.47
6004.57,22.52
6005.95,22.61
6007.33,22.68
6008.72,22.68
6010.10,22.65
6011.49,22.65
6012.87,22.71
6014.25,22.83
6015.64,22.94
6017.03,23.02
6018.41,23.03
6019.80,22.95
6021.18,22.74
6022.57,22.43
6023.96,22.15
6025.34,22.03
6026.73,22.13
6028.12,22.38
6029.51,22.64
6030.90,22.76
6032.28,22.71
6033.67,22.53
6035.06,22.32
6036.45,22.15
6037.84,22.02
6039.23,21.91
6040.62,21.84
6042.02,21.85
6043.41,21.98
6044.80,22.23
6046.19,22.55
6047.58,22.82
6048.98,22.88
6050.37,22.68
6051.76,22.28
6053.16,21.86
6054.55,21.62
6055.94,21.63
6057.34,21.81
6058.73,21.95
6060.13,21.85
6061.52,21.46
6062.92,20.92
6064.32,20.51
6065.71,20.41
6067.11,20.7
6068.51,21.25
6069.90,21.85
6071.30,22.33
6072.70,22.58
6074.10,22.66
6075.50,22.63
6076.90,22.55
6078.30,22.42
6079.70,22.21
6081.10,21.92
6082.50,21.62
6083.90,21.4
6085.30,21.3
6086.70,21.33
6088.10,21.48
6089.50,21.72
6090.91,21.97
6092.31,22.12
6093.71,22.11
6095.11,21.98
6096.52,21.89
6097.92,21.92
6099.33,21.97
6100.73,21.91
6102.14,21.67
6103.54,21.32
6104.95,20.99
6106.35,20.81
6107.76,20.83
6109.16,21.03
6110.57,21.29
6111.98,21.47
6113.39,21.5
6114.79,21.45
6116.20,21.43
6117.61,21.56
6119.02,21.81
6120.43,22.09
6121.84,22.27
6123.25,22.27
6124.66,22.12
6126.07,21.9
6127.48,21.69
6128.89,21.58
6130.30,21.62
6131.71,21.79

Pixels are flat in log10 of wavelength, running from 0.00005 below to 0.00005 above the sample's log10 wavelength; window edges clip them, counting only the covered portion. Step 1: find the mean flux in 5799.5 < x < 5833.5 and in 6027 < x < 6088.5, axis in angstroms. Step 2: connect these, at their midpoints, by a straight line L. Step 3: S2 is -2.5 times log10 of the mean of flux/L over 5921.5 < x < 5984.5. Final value -0.01 mag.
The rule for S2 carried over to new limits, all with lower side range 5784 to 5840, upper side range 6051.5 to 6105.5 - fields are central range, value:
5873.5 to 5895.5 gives -0.123 mag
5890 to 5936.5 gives 0.034 mag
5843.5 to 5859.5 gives 0.011 mag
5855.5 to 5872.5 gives -0.040 mag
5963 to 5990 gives -0.037 mag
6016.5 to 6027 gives -0.028 mag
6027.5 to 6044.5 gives -0.015 mag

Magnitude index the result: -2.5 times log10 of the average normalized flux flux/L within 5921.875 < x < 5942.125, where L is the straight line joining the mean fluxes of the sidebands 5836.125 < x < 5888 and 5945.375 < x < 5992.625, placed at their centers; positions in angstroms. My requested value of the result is 0.07 mag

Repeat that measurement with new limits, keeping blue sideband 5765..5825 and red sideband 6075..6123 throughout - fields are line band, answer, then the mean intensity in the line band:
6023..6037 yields -0.02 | 22.4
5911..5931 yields 0.05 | 21.7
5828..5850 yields -0.02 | 23.5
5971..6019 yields -0.02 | 22.6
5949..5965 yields -0.04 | 23.3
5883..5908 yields 0.03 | 22.1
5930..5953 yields 0.00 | 22.5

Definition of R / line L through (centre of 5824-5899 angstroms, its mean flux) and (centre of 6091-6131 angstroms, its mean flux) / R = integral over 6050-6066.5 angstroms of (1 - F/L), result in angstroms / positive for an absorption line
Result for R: 0.46 angstroms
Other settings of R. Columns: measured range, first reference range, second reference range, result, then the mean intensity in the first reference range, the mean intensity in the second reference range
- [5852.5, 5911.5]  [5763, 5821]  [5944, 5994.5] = -1.7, 23.4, 23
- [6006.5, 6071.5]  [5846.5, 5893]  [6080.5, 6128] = 0.7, 24.4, 21.7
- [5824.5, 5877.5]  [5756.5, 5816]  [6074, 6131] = -2.3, 23.7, 21.7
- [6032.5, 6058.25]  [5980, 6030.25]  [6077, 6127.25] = 0.0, 22.5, 21.7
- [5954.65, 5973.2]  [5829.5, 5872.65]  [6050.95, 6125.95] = -1.1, 23.4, 21.7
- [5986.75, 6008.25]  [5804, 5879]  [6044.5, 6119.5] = 0.0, 23.9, 21.7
